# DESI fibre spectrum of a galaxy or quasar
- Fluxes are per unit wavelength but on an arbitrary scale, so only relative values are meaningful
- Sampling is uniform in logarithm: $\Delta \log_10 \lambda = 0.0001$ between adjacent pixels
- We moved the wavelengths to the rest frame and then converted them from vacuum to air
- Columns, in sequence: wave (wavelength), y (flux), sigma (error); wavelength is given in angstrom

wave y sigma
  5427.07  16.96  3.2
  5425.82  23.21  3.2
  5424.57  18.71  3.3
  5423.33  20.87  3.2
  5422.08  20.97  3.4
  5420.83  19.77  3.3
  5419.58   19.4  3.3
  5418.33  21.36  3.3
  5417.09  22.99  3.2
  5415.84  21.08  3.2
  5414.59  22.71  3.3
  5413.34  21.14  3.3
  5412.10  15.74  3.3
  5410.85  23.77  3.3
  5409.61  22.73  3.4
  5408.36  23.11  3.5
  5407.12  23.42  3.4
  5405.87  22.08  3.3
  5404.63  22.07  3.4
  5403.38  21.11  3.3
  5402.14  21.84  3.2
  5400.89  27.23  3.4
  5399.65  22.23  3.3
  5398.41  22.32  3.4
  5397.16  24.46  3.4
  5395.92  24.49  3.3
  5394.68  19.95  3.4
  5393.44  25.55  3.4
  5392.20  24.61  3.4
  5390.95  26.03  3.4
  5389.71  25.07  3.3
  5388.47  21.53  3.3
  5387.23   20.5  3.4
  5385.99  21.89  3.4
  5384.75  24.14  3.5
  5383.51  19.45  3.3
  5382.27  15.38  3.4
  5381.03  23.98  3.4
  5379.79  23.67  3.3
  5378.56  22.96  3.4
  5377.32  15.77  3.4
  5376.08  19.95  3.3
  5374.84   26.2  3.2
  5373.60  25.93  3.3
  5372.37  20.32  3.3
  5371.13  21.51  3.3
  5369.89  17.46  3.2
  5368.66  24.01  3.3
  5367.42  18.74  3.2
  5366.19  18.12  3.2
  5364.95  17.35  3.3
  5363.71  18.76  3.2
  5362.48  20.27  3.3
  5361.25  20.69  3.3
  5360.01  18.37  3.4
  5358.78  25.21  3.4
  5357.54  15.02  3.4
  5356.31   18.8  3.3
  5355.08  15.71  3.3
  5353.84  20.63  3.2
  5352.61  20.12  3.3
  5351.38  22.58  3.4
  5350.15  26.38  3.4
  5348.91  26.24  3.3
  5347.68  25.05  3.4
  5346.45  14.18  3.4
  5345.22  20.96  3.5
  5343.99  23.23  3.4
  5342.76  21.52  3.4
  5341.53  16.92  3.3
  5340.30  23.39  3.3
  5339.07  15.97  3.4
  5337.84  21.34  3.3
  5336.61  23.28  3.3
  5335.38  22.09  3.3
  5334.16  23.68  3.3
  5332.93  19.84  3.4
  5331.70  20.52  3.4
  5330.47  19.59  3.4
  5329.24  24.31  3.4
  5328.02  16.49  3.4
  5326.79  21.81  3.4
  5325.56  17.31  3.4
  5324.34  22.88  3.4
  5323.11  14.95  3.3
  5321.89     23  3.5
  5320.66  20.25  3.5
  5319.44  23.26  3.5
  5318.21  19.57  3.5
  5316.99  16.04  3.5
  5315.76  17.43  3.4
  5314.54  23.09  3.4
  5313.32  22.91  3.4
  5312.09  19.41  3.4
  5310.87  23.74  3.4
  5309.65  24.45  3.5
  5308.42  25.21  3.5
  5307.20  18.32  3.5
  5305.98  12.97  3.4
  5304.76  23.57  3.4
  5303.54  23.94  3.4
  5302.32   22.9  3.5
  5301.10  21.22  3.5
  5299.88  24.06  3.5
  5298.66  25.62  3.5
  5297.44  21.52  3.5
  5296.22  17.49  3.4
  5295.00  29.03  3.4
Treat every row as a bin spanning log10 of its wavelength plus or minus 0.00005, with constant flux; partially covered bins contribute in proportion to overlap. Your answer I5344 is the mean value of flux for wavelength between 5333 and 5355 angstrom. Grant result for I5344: 21.4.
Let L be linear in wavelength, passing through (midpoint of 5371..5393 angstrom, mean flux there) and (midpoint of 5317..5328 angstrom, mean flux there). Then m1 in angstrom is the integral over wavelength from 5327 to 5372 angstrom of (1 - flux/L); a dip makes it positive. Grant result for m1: 0.90 angstrom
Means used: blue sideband 19.9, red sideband 22.2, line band 20.5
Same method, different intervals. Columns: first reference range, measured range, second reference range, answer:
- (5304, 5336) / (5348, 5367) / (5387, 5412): 1.3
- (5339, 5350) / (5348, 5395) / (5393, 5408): 1.7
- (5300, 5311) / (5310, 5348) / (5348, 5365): 1.3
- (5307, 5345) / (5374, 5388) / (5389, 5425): 0.3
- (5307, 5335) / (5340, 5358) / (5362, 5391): 0.2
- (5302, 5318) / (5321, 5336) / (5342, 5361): 0.3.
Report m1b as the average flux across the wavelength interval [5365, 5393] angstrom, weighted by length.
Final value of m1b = 21.6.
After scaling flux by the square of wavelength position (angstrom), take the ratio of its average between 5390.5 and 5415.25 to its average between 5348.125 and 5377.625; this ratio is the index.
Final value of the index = 1.12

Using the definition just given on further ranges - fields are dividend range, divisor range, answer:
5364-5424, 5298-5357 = 1.06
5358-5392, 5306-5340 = 1.05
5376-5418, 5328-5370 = 1.10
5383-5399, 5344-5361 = 1.13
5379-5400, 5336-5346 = 1.11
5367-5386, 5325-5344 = 1.05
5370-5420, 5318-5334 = 1.12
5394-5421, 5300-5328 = 1.10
